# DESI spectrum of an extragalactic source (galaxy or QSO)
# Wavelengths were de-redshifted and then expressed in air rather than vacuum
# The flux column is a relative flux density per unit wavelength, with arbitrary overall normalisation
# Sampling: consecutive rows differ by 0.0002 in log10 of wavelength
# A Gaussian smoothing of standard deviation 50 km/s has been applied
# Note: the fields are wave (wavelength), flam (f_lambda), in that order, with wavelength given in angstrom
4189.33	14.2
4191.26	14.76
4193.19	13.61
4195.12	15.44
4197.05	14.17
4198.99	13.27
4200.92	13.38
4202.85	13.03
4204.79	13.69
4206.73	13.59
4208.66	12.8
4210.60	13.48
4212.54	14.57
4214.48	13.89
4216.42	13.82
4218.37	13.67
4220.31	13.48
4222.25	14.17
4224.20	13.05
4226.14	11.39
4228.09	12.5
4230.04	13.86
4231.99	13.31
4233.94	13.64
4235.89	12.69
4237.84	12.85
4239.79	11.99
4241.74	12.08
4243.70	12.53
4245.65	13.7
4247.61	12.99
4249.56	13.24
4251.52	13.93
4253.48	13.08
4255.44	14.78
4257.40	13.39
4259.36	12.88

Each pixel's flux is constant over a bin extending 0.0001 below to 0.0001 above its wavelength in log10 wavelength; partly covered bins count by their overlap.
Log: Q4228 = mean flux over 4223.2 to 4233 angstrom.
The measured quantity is 12.8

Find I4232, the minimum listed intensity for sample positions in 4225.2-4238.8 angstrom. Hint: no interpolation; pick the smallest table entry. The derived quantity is 11.39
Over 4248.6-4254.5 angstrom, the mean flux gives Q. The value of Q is 13.4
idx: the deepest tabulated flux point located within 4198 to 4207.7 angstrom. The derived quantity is 13.03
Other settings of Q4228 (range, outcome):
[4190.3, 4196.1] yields 14.6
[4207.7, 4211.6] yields 13.1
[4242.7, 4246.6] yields 13.1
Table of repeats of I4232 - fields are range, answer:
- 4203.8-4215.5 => 12.8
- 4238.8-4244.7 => 11.99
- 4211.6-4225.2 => 13.05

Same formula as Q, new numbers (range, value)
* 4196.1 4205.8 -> 13.5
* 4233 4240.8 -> 12.8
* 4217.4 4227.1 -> 13.2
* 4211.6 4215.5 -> 14.2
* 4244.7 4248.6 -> 13.3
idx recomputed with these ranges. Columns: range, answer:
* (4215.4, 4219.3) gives 13.67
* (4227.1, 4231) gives 12.5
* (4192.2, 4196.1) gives 13.61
